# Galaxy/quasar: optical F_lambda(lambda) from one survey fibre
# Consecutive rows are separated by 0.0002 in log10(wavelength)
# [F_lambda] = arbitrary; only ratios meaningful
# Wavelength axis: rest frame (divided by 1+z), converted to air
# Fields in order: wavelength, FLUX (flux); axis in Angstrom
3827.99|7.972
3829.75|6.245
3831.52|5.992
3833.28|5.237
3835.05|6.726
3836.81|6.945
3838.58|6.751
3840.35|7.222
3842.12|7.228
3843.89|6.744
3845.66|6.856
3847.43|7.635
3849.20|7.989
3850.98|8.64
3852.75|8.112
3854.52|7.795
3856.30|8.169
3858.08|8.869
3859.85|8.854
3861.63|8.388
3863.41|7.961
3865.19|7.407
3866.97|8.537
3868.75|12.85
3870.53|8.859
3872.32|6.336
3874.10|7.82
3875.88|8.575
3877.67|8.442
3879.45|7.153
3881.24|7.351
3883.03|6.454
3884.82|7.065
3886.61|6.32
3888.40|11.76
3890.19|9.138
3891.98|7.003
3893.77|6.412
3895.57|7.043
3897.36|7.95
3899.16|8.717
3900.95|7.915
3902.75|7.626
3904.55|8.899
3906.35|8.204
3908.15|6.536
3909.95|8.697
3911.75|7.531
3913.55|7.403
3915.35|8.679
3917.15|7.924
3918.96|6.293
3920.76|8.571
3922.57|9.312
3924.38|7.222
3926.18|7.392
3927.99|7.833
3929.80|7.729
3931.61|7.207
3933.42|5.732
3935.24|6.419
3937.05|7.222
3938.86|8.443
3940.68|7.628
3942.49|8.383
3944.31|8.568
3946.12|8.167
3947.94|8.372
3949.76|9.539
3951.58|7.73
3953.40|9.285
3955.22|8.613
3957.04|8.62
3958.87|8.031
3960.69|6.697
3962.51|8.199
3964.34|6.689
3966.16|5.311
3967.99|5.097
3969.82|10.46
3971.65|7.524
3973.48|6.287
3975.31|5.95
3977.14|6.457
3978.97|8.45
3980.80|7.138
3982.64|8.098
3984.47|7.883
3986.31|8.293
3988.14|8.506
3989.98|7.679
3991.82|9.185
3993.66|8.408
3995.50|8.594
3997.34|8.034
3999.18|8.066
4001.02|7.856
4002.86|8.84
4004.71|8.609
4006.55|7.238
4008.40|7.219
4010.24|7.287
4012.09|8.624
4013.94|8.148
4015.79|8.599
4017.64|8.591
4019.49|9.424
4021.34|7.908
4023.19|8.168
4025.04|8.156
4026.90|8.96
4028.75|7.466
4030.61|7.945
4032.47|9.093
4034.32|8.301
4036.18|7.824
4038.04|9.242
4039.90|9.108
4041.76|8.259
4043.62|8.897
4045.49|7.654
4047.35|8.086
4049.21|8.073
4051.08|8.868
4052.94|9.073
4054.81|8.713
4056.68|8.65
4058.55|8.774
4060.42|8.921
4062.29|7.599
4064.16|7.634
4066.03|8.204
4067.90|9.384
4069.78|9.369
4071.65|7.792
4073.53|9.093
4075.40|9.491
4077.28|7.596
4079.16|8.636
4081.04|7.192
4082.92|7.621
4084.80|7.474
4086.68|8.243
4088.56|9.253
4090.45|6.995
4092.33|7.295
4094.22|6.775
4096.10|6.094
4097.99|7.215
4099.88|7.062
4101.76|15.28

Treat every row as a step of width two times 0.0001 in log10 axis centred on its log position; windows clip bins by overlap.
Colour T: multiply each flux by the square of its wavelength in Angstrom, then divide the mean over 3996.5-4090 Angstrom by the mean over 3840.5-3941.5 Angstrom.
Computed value 1.1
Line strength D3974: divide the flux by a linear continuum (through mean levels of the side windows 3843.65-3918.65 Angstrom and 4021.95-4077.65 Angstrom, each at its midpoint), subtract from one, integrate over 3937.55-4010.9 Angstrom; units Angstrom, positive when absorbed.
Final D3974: 3.4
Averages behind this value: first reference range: 8.01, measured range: 7.88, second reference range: 8.49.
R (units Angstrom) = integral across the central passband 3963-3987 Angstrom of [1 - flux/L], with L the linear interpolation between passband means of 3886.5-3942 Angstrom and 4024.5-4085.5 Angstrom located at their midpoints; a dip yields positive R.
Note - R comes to 2.5 Angstrom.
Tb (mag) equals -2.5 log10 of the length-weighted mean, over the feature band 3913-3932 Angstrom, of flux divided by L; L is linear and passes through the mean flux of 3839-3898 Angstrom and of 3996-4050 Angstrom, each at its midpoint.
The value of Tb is 0.04 mag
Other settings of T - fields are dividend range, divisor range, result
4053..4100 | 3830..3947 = 1.14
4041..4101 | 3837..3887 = 1.15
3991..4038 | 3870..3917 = 1.12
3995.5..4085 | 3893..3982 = 1.14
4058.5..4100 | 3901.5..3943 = 1.12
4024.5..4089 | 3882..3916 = 1.16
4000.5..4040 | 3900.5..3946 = 1.12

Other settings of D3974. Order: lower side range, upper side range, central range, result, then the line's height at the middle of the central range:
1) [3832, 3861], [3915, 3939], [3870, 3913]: -1.8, 7.5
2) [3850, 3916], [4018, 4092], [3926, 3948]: 1.6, 8.18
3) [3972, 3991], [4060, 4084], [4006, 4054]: -2.3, 7.94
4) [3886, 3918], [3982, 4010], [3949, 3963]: -0.4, 8.09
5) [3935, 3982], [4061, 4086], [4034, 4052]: -0.7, 8.1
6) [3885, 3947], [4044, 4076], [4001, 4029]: 0.3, 8.32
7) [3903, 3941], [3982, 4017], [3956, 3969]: 1.5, 7.93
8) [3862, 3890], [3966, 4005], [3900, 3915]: 0.4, 8.1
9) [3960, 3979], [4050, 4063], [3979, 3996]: -2.1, 7.3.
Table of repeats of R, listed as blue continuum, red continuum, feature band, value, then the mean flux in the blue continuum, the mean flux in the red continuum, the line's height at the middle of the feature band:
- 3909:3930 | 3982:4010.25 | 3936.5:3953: -0.65 Angstrom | 7.89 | 8.14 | 7.97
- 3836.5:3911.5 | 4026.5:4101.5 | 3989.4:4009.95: 0.03 Angstrom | 7.94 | 8.26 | 8.15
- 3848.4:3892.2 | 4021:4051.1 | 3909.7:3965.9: 3.08 Angstrom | 8.25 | 8.35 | 8.29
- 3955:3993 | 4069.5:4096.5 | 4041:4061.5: -1.87 Angstrom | 7.57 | 7.93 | 7.82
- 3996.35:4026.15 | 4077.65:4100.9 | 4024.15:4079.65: -4.70 Angstrom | 8.18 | 7.52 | 7.84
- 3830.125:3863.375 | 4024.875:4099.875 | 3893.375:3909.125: -0.22 Angstrom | 7.45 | 8.21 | 7.64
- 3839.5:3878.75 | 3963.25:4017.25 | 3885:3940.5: 1.59 Angstrom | 8.15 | 7.75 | 7.99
